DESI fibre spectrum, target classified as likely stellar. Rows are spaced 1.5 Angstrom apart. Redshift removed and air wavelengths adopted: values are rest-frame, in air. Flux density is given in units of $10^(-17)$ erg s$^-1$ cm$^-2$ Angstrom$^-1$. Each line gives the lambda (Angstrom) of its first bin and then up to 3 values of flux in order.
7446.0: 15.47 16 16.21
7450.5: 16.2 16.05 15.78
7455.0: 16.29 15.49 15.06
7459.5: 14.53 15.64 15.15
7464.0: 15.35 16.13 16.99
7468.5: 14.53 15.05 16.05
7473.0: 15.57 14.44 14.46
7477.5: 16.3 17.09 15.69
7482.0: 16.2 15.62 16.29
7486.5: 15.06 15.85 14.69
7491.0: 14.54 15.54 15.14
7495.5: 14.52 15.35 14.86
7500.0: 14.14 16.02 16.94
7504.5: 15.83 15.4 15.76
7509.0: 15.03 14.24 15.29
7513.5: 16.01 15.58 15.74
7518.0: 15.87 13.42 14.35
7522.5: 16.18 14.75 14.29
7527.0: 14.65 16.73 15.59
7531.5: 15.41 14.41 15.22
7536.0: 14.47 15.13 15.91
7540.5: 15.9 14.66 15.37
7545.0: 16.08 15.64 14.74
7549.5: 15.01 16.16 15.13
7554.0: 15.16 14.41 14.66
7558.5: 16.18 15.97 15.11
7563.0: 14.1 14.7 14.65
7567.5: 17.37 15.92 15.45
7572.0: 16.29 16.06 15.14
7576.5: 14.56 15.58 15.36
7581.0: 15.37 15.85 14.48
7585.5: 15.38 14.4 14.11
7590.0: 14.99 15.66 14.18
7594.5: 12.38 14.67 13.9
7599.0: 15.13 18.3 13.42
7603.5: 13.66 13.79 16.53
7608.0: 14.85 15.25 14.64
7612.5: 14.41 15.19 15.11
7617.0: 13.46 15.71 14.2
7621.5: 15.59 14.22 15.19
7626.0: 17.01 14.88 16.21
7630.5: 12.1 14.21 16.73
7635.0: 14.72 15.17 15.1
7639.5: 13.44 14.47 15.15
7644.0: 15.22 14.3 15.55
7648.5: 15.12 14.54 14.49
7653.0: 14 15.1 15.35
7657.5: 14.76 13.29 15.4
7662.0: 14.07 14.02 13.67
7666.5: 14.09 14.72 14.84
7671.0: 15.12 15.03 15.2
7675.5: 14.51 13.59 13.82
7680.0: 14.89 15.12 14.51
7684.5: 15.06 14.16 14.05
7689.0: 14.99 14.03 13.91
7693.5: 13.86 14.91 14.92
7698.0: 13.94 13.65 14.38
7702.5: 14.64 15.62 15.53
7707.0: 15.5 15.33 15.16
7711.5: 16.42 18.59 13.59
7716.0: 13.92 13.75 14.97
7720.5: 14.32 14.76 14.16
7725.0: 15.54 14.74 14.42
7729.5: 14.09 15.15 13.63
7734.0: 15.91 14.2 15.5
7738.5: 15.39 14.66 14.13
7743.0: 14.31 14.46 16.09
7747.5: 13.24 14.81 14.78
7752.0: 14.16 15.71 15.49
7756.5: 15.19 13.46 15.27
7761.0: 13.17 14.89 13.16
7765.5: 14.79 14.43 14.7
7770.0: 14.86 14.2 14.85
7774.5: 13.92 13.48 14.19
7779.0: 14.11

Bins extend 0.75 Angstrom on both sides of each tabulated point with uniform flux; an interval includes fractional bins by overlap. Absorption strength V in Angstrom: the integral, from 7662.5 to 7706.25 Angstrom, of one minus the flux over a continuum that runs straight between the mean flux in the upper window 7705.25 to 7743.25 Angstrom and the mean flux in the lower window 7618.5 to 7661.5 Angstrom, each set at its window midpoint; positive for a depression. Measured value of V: 1.1 Angstrom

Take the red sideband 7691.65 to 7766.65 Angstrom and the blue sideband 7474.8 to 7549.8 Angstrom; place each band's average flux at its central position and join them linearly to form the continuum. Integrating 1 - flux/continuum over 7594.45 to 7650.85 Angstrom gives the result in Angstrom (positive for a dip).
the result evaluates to 0.6 Angstrom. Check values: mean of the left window 15.3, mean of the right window 14.7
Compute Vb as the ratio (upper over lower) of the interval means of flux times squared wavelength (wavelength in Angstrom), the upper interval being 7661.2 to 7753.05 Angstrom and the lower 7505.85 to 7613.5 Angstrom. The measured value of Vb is 1.01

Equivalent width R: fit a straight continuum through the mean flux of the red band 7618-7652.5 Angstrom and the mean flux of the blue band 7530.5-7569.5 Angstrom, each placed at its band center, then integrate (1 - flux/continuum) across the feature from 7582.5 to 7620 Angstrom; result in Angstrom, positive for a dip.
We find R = 0.8 Angstrom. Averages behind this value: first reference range 15.3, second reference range 14.9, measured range 14.7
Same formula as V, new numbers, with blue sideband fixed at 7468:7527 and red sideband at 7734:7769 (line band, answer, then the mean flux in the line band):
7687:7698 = 0.3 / 14.4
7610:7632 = 0.2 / 14.8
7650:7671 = 0.6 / 14.5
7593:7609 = 0.4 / 14.6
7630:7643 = 0.3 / 14.6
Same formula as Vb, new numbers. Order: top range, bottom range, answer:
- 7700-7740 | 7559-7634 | 1.03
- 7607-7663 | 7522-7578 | 0.99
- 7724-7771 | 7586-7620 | 1.03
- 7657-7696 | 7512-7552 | 0.98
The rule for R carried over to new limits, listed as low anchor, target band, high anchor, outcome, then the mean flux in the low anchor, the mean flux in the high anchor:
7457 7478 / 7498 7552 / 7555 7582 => 0.3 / 15.4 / 15.4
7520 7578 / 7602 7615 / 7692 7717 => 0.4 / 15.3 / 15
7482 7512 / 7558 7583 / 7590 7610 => -1.0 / 15.3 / 14.8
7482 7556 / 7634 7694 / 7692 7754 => 1.4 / 15.3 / 14.8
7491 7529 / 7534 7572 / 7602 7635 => -0.6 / 15.2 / 14.9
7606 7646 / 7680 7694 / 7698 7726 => 0.5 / 14.9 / 15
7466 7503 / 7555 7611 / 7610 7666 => -0.3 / 15.5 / 14.8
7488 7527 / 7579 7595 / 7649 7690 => 0.1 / 15.2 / 14.5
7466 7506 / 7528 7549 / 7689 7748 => 0.0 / 15.5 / 14.8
